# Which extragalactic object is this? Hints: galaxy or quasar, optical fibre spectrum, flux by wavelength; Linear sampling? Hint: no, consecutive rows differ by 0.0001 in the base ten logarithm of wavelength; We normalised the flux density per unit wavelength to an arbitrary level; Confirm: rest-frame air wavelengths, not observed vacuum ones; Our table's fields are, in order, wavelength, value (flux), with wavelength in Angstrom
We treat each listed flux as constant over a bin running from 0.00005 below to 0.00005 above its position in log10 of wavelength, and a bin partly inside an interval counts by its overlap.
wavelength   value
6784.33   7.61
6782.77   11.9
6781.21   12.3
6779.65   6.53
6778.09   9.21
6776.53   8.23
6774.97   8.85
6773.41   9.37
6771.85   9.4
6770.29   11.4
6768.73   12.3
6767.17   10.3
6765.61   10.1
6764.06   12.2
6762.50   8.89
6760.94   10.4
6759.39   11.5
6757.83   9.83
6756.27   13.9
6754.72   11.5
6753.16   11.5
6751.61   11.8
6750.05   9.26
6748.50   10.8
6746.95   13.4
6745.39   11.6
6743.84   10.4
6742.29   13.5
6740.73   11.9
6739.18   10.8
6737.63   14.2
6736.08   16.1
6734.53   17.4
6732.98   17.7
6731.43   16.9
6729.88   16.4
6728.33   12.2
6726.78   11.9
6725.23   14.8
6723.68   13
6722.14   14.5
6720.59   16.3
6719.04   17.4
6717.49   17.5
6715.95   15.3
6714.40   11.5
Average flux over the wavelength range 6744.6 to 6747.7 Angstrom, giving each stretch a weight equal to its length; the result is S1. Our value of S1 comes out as 12.5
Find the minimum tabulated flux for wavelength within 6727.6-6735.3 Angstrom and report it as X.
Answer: 12.2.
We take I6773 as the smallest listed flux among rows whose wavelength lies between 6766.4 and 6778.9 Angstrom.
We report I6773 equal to 8.23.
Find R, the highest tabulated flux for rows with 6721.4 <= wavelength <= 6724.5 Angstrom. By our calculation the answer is 14.5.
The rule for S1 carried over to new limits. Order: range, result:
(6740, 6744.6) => 11.9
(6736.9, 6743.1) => 12.6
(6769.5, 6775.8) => 9.74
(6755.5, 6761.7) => 11.4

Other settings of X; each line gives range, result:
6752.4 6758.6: 9.83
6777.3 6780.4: 6.53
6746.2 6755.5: 9.26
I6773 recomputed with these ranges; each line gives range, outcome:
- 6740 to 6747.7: 10.4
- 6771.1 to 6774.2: 9.37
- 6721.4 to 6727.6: 11.9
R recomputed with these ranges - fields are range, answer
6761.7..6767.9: 12.2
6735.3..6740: 16.1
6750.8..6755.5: 11.8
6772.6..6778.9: 9.37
